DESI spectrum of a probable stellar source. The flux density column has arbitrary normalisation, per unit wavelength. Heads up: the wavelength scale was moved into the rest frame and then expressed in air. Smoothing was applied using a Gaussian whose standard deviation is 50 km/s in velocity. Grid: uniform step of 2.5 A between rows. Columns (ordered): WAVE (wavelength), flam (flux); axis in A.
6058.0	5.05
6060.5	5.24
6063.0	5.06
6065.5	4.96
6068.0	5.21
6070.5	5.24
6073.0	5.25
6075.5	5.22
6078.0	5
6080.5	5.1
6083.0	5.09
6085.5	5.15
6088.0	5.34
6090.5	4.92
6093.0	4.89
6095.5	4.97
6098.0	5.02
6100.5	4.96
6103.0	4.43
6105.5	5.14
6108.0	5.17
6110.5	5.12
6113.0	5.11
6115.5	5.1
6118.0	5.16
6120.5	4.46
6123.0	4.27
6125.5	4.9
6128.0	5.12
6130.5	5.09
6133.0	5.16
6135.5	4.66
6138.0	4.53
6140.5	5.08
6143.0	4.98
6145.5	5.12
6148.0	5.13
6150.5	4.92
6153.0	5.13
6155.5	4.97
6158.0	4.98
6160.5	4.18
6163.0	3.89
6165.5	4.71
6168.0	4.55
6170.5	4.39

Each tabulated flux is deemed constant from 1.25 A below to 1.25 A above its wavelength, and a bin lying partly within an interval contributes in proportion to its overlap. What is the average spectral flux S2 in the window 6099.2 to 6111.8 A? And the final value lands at 4.96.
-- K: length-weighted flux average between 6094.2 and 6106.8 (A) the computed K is 4.91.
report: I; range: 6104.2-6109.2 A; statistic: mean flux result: 5.15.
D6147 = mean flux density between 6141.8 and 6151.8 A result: 5.04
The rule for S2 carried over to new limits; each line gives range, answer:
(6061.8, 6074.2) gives 5.14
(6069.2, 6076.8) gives 5.23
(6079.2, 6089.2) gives 5.17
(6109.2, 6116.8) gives 5.11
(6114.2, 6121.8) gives 4.9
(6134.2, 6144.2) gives 4.81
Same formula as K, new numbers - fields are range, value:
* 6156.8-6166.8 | 4.44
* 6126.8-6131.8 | 5.11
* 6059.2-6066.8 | 5.09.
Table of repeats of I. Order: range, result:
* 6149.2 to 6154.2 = 5.03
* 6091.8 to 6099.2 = 4.96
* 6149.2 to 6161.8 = 4.83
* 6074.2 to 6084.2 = 5.1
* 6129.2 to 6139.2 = 4.86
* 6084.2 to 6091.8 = 5.13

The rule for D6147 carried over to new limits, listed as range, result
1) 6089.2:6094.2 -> 4.91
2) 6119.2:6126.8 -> 4.55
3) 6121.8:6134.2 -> 4.91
